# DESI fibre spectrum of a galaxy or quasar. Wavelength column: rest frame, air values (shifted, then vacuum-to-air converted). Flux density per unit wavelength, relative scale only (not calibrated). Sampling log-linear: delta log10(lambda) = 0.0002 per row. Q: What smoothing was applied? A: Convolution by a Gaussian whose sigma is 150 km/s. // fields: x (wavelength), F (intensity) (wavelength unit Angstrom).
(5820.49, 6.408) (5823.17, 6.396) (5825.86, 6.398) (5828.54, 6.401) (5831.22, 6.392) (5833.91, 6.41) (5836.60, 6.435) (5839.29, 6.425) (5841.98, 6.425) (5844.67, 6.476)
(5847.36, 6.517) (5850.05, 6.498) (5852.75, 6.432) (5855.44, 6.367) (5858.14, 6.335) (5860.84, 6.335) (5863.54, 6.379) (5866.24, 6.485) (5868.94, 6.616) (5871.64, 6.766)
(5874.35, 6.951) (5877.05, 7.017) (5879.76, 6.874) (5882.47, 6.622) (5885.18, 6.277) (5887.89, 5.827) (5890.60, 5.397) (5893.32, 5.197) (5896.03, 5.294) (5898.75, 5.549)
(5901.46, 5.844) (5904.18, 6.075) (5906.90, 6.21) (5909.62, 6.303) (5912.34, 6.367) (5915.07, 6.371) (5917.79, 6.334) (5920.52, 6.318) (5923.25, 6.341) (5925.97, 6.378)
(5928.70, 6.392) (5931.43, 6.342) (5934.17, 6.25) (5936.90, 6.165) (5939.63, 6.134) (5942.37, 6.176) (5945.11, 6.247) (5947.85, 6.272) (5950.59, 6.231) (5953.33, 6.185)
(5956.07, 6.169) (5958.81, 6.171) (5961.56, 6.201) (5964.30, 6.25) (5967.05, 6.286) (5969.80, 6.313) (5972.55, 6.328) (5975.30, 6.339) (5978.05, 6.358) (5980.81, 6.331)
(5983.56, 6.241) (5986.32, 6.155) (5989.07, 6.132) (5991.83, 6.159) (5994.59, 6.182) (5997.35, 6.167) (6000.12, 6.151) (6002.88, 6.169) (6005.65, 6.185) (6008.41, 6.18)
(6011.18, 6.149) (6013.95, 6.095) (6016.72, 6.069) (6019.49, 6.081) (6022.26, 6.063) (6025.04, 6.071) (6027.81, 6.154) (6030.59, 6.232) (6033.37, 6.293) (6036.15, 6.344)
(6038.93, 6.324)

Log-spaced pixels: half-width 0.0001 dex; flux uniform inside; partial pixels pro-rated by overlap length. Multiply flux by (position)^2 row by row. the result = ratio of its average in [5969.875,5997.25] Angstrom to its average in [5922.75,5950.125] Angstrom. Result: 1.01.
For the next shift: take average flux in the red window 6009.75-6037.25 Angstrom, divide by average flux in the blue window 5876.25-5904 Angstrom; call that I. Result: 1.0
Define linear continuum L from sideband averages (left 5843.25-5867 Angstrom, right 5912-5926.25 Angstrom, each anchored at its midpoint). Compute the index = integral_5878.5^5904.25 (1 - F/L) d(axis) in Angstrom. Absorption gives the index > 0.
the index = 2.0 Angstrom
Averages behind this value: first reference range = 6.42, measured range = 5.88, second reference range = 6.35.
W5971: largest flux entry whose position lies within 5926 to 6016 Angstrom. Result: 6.392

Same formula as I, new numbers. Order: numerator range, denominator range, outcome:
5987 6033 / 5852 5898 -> 0.98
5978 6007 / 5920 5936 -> 0.98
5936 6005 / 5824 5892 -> 0.97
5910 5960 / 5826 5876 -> 0.97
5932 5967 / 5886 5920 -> 1.05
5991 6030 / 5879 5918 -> 1.02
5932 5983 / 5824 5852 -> 0.97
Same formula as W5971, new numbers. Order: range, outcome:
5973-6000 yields 6.358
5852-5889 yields 7.017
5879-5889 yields 6.874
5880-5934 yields 6.622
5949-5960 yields 6.231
